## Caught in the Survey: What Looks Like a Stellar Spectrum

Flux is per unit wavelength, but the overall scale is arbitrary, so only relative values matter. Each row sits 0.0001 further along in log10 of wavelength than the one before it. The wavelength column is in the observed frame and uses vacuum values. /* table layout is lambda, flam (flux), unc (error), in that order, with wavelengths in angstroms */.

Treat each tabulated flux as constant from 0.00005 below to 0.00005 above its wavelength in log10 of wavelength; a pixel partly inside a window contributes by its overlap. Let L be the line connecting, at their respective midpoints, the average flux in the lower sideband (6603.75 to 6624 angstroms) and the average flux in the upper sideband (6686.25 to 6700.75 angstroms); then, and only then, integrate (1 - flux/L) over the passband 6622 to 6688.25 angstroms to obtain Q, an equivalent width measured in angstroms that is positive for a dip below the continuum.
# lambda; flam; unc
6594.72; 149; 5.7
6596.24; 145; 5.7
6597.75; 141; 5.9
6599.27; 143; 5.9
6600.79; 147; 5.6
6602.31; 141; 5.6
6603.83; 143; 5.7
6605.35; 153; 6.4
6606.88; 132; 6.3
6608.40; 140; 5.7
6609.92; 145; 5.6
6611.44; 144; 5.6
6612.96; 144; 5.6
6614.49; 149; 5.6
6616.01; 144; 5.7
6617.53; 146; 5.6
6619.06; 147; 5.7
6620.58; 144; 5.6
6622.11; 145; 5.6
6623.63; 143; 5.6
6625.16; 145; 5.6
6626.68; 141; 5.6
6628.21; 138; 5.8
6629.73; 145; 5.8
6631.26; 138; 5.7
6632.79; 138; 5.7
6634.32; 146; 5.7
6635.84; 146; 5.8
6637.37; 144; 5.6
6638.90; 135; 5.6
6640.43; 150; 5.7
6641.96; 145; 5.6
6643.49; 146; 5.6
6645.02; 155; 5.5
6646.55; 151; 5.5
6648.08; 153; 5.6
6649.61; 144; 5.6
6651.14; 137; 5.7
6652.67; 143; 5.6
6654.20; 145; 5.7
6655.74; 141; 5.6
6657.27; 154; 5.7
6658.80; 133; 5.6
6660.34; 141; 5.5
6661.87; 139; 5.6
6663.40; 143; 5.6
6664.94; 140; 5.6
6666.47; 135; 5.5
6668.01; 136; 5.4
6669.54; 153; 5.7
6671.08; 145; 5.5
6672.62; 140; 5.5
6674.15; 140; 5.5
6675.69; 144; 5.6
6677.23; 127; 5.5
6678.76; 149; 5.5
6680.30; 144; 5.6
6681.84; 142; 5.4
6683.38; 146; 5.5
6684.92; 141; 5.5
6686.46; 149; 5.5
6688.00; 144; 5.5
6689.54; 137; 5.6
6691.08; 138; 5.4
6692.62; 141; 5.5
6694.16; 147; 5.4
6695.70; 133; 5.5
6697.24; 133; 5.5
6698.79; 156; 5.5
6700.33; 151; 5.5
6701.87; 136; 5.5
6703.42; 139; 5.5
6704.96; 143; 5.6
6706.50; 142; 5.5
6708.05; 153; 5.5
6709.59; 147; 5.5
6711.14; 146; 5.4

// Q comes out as 0.1 angstroms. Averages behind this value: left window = 144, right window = 142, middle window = 143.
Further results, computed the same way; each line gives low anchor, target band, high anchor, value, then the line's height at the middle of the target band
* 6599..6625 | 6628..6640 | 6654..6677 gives 0.1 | 143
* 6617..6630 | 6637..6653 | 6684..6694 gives -0.3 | 143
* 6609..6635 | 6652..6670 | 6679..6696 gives 0.2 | 143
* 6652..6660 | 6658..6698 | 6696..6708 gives 0.6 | 143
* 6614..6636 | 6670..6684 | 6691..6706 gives 0.0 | 142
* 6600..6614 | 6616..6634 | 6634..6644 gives 0.1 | 144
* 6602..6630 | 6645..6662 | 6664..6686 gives -0.2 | 142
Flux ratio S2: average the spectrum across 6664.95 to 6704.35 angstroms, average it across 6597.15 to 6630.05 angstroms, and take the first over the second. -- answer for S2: 1.0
